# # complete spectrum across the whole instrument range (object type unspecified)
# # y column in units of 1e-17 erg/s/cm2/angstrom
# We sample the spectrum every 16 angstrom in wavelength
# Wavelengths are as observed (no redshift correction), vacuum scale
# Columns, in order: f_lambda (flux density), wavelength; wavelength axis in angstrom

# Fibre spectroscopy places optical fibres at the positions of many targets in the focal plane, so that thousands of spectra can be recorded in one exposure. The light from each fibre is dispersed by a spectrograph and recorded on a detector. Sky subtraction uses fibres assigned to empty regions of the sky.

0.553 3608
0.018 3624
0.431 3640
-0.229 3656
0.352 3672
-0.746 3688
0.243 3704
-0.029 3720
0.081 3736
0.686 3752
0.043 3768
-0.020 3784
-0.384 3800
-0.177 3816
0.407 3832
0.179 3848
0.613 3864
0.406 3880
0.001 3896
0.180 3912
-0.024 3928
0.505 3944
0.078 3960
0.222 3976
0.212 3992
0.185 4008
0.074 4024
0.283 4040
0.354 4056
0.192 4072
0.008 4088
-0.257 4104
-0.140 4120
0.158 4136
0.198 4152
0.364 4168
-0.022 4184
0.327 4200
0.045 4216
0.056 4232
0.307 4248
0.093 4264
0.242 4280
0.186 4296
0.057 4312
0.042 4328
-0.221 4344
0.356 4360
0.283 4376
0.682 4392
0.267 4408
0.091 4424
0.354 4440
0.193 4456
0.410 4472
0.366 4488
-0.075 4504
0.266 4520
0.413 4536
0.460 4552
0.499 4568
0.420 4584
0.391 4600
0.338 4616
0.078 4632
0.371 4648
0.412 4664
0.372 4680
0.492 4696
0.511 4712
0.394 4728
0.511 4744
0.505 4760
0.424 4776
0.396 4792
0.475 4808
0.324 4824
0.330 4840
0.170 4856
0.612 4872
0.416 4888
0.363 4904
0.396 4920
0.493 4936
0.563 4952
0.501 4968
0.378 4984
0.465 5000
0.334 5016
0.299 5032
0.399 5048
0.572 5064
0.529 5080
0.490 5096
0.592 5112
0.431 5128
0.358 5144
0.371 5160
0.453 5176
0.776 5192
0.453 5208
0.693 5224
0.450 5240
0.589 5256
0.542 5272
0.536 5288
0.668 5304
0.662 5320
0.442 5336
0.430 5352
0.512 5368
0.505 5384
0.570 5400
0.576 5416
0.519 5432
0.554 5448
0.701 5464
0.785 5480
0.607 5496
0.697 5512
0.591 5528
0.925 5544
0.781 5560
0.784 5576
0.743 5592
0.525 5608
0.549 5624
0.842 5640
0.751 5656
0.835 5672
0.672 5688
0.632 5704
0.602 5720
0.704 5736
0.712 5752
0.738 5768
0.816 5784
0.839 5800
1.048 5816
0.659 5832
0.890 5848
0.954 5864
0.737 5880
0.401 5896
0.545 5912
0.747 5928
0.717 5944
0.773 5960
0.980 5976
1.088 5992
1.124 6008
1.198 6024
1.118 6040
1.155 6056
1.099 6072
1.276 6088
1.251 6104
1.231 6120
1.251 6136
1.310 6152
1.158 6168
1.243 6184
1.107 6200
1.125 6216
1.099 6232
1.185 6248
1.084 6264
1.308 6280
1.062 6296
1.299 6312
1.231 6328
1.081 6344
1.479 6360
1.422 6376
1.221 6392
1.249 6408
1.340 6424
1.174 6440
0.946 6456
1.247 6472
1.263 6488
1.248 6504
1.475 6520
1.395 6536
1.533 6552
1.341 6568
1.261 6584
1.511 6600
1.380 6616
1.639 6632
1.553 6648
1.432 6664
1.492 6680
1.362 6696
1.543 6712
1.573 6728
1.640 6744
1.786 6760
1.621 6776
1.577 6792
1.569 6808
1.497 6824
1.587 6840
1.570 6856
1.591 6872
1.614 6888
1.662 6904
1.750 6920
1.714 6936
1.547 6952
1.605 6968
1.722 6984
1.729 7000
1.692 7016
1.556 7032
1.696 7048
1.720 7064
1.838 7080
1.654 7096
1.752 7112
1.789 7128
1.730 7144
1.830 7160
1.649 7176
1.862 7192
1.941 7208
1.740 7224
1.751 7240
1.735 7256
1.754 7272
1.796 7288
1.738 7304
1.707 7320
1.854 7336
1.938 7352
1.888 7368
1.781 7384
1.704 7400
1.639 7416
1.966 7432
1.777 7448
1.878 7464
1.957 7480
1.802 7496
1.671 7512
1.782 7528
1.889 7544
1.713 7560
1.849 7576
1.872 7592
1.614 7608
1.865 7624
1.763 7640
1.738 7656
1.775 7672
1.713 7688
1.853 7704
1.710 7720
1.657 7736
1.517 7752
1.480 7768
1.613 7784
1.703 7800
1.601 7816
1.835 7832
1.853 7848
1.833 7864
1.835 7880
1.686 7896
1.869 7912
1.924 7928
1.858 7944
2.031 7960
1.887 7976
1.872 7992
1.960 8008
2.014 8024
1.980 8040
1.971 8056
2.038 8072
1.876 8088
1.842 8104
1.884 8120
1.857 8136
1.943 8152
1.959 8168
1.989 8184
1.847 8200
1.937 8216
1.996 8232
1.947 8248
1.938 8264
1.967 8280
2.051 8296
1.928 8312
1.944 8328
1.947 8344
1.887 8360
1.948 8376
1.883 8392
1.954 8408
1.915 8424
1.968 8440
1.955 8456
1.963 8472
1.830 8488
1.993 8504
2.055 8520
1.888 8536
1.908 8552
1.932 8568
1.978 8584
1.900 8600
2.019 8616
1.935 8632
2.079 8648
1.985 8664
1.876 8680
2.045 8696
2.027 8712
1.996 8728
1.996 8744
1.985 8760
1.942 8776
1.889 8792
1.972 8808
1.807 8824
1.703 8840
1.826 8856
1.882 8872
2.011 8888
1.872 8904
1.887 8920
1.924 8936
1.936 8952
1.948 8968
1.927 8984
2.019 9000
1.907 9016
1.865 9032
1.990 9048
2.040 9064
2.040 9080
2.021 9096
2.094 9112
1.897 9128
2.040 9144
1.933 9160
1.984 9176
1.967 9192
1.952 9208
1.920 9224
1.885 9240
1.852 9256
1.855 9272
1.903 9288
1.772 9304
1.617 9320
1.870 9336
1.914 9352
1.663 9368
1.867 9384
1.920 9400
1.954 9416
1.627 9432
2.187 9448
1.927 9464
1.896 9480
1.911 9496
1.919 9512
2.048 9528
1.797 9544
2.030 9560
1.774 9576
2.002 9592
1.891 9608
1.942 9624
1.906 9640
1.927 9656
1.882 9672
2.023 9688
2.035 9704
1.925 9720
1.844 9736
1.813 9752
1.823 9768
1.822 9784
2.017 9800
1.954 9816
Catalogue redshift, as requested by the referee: 0.500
